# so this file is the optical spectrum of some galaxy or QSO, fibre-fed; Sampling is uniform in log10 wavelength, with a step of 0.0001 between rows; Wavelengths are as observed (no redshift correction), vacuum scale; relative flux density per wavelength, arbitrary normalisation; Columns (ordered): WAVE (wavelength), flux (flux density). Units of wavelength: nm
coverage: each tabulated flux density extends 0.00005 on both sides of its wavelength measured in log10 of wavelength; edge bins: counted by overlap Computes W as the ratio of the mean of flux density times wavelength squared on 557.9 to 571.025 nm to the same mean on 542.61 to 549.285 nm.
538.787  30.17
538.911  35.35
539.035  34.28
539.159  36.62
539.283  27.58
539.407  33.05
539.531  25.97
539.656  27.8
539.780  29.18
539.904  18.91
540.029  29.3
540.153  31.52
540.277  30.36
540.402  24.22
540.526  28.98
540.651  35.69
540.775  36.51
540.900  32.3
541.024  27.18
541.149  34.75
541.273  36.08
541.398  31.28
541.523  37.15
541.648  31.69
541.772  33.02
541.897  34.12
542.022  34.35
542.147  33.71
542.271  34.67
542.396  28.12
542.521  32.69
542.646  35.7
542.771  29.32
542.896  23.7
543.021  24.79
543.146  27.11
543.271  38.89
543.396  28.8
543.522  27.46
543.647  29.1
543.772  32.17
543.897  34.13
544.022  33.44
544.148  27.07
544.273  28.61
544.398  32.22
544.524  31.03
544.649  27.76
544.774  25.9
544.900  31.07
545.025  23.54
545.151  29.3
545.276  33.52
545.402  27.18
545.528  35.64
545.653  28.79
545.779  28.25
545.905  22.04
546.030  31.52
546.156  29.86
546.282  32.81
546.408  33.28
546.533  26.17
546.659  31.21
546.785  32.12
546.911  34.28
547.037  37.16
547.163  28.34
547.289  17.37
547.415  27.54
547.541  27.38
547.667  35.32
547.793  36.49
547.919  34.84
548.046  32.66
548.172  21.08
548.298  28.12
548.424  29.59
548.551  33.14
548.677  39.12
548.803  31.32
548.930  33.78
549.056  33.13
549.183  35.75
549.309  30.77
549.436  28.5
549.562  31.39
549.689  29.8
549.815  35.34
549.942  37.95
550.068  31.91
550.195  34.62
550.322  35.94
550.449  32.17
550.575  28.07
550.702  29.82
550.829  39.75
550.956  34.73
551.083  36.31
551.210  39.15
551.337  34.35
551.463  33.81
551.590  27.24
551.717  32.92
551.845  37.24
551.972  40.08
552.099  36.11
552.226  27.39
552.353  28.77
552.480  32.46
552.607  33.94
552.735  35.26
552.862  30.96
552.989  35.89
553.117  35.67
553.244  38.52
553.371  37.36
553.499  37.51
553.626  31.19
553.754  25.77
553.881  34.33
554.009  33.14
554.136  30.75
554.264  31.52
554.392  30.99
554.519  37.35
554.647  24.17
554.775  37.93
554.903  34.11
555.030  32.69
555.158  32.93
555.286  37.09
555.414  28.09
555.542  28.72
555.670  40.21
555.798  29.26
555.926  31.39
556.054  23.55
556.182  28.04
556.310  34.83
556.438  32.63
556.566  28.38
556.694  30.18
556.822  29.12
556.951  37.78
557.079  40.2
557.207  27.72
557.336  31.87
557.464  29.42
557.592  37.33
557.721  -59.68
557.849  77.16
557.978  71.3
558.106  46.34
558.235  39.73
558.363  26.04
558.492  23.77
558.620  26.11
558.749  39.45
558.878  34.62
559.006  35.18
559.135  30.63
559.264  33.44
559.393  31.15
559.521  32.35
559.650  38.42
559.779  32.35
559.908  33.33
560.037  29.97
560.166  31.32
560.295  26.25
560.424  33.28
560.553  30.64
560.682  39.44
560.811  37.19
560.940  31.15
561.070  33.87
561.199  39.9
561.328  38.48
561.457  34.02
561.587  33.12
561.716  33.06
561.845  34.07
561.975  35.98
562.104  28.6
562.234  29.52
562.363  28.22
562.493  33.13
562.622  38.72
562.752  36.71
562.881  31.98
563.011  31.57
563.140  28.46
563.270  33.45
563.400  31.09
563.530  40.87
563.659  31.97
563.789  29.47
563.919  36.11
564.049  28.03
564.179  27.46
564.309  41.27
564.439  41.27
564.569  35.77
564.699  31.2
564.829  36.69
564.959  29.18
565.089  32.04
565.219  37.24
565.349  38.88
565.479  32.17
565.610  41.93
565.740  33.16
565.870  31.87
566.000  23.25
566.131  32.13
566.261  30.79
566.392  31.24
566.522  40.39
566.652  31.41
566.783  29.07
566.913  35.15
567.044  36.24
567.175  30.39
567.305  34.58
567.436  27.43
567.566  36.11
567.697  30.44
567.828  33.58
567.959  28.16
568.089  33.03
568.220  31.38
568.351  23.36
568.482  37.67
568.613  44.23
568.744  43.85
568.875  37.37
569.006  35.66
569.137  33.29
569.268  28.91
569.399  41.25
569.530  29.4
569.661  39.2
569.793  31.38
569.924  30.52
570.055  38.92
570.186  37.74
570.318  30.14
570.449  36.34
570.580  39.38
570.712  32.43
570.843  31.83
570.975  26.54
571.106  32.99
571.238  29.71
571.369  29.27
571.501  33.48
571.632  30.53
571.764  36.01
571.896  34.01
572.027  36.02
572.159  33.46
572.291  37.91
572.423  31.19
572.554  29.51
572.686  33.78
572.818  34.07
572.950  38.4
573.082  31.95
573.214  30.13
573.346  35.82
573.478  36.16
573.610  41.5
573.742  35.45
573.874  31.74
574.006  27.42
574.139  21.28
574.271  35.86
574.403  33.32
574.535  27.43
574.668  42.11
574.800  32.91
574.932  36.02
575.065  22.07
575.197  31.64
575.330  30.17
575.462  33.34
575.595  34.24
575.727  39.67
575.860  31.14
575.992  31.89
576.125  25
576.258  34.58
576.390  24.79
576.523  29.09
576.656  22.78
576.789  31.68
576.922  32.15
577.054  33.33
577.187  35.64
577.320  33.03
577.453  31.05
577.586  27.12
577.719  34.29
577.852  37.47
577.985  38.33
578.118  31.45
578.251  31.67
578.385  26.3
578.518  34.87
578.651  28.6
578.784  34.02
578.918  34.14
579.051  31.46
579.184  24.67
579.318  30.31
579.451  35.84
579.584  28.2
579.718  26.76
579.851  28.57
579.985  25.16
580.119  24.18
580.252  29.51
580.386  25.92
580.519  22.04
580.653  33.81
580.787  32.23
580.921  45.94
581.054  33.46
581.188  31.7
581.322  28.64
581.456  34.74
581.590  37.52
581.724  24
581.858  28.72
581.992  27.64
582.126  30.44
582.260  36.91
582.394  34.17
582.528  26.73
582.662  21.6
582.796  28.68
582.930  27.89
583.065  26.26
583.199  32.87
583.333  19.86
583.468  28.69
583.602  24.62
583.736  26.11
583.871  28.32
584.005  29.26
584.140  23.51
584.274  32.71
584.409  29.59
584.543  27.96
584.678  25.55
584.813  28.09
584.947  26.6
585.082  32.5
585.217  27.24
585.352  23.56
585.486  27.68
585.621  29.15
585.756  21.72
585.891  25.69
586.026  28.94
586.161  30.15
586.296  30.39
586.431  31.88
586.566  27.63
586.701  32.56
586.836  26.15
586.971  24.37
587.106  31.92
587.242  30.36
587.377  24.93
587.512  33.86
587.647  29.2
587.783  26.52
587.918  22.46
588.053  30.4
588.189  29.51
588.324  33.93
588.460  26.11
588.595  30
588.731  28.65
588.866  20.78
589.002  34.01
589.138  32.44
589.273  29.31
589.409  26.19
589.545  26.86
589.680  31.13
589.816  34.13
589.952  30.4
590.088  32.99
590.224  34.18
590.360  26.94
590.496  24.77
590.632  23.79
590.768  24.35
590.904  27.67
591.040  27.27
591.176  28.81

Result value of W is 1.2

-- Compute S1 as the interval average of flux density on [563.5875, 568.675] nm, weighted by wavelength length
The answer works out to 33.2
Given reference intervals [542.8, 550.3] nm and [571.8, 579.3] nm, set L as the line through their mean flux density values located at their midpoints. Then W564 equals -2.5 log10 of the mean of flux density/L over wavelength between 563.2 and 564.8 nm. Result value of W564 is -0.079 mag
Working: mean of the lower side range 30.6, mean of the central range 34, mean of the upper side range 32.3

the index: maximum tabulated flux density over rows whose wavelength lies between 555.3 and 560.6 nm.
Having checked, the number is 77.16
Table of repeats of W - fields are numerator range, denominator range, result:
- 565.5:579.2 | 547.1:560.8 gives 1.08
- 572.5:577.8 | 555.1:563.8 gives 1.04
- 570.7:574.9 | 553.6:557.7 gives 1.13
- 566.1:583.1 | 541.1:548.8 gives 1.16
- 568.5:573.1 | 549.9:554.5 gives 1.09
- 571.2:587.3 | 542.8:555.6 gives 1.07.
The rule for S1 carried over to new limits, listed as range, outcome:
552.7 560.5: 32.6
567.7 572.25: 33.8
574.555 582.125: 31.2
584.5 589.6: 28.3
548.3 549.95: 32.7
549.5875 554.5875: 33.7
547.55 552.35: 33.1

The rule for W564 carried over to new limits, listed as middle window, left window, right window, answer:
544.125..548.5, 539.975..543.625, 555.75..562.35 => 0.07 mag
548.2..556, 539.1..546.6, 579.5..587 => -0.11 mag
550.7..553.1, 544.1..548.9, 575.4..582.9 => -0.13 mag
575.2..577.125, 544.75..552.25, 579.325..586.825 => -0.06 mag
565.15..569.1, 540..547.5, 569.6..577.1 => -0.05 mag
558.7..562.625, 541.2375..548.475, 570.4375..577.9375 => -0.06 mag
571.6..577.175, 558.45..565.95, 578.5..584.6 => -0.05 mag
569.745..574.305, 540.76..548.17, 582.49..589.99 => -0.15 mag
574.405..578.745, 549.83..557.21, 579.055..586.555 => -0.07 mag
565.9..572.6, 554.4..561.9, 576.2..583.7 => -0.06 mag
